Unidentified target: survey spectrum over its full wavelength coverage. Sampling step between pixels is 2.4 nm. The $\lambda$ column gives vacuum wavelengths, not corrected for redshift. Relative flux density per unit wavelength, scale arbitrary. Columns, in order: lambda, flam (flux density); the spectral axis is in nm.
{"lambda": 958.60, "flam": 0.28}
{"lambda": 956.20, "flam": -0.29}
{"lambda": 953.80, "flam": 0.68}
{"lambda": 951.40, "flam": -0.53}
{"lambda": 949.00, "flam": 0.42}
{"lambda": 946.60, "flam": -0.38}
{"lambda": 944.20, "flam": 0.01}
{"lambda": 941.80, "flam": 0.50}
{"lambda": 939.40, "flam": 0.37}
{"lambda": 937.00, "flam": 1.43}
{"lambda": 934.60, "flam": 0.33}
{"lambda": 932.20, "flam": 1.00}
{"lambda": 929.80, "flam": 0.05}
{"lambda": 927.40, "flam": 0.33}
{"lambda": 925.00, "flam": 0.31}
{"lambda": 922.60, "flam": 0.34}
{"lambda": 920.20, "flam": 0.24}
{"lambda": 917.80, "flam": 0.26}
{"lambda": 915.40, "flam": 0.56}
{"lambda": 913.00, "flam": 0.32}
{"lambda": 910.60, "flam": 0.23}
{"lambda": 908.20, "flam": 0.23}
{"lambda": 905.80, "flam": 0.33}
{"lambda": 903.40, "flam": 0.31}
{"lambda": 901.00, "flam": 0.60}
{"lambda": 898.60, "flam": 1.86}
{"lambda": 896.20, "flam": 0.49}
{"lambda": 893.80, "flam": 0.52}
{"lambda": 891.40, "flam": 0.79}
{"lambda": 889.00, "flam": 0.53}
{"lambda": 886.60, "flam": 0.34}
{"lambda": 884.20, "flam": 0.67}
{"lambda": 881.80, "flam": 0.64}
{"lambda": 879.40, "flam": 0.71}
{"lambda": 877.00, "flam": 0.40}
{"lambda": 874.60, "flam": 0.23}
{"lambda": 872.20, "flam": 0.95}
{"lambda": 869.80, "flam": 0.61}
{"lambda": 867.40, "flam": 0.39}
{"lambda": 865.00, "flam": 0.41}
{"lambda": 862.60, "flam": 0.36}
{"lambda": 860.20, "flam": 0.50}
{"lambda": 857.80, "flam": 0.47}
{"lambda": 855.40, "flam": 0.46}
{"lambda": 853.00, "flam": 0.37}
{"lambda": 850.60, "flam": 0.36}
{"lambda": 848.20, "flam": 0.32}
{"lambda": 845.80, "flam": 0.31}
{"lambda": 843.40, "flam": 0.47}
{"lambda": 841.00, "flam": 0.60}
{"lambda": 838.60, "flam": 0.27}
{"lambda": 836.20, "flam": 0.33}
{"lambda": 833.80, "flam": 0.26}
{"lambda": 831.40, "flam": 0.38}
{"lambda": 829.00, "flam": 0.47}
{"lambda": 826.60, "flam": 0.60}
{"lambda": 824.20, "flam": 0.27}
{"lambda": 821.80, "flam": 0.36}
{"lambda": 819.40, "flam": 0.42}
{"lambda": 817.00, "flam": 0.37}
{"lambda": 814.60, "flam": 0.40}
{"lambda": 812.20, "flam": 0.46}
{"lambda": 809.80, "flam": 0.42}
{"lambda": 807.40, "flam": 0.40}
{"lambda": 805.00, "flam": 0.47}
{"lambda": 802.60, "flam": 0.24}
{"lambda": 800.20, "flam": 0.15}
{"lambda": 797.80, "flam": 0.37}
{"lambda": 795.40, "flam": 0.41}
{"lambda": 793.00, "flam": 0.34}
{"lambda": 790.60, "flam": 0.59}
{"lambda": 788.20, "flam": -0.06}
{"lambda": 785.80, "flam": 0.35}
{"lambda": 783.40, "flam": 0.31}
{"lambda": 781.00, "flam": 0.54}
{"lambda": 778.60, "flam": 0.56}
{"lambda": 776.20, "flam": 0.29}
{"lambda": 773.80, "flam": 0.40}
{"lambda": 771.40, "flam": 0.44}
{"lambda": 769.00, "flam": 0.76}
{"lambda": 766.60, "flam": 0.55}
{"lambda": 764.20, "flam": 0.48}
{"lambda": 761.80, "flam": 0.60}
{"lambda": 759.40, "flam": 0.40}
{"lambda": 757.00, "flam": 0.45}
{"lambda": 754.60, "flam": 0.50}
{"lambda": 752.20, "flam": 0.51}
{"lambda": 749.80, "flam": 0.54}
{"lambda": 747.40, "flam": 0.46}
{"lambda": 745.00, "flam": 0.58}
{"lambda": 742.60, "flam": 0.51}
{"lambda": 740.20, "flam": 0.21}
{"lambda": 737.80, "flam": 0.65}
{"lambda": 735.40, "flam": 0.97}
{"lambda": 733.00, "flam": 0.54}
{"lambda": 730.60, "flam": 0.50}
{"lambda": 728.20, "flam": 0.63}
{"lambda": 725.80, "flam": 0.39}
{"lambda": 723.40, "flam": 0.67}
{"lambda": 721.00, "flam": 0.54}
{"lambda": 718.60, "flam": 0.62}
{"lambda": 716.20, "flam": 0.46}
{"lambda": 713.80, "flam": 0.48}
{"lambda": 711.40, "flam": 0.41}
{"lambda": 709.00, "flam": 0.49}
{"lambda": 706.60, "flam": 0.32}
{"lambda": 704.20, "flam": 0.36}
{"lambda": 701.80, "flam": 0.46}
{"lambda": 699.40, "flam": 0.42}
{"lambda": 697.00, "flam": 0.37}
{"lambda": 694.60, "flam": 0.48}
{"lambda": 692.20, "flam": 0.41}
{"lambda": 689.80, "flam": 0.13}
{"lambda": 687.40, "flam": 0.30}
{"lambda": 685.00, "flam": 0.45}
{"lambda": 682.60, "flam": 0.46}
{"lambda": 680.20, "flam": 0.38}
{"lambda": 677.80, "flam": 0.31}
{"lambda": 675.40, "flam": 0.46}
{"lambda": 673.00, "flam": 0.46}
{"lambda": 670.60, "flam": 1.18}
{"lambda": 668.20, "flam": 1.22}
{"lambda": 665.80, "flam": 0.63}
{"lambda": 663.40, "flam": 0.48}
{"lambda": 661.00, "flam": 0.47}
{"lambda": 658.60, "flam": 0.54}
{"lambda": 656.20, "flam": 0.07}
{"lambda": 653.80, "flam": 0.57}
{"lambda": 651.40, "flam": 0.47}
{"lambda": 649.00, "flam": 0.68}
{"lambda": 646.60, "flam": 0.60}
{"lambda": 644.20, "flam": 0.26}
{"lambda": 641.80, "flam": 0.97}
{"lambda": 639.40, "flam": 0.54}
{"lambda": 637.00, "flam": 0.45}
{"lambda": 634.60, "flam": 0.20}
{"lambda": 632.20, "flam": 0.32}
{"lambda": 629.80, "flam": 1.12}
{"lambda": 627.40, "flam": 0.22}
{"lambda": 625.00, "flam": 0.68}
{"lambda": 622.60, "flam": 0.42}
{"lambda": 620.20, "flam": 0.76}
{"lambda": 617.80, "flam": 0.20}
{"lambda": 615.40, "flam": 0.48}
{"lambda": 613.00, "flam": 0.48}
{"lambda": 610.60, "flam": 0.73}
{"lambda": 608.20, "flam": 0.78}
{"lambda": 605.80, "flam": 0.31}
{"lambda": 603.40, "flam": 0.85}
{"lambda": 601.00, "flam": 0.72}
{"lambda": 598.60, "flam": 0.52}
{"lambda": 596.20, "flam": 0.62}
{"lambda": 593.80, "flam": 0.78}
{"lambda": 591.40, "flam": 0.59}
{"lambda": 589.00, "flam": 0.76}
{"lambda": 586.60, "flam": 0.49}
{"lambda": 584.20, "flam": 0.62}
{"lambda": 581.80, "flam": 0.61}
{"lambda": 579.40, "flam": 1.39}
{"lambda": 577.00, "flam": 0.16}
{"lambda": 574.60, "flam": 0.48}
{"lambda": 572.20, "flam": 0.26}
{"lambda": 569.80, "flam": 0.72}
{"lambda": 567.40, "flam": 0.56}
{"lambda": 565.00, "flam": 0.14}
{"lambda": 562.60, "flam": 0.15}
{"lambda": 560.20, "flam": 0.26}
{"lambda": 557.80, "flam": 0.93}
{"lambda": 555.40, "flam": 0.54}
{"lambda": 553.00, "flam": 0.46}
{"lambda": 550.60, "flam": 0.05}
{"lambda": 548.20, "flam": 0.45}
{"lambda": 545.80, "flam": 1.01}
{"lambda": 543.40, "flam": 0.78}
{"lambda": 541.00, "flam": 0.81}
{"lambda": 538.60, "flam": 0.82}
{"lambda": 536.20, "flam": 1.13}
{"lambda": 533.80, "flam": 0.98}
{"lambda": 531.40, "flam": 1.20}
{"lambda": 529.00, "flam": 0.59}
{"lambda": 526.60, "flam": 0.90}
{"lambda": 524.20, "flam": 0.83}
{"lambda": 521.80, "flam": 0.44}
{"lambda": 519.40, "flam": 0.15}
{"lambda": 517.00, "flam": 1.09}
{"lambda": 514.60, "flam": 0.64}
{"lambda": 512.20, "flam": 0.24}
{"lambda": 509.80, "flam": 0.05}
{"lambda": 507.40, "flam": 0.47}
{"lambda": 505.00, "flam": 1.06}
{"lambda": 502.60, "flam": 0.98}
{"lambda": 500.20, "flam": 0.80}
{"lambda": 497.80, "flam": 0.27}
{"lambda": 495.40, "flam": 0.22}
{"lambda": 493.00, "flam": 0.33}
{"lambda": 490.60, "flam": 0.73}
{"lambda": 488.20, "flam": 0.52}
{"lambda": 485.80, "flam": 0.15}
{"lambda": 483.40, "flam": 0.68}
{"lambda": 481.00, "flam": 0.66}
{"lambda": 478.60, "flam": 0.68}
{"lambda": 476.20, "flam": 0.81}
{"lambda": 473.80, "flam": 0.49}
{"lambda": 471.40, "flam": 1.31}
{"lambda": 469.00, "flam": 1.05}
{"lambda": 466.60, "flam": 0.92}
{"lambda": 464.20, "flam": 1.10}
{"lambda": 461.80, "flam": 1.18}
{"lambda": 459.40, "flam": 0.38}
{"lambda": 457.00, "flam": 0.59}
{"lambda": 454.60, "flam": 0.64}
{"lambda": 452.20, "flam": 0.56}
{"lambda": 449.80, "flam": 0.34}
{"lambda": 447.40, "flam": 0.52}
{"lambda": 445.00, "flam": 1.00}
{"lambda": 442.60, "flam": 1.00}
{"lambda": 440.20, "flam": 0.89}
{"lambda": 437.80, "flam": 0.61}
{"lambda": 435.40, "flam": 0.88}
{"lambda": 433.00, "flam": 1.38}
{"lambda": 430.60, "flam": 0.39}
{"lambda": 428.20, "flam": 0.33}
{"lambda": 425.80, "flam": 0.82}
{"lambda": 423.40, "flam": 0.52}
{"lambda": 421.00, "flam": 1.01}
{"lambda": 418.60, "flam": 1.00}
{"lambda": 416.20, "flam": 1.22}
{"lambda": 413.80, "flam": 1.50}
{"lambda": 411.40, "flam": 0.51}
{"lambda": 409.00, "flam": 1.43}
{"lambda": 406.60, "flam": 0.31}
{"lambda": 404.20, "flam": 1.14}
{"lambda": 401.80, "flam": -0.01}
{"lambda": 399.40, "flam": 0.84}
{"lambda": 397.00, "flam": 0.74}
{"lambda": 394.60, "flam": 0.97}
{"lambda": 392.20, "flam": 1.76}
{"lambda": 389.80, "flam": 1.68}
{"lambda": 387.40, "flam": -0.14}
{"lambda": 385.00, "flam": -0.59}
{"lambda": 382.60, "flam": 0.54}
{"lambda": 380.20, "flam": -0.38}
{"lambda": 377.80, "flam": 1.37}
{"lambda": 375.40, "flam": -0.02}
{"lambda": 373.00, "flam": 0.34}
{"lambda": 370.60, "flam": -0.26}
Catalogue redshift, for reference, 0.80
